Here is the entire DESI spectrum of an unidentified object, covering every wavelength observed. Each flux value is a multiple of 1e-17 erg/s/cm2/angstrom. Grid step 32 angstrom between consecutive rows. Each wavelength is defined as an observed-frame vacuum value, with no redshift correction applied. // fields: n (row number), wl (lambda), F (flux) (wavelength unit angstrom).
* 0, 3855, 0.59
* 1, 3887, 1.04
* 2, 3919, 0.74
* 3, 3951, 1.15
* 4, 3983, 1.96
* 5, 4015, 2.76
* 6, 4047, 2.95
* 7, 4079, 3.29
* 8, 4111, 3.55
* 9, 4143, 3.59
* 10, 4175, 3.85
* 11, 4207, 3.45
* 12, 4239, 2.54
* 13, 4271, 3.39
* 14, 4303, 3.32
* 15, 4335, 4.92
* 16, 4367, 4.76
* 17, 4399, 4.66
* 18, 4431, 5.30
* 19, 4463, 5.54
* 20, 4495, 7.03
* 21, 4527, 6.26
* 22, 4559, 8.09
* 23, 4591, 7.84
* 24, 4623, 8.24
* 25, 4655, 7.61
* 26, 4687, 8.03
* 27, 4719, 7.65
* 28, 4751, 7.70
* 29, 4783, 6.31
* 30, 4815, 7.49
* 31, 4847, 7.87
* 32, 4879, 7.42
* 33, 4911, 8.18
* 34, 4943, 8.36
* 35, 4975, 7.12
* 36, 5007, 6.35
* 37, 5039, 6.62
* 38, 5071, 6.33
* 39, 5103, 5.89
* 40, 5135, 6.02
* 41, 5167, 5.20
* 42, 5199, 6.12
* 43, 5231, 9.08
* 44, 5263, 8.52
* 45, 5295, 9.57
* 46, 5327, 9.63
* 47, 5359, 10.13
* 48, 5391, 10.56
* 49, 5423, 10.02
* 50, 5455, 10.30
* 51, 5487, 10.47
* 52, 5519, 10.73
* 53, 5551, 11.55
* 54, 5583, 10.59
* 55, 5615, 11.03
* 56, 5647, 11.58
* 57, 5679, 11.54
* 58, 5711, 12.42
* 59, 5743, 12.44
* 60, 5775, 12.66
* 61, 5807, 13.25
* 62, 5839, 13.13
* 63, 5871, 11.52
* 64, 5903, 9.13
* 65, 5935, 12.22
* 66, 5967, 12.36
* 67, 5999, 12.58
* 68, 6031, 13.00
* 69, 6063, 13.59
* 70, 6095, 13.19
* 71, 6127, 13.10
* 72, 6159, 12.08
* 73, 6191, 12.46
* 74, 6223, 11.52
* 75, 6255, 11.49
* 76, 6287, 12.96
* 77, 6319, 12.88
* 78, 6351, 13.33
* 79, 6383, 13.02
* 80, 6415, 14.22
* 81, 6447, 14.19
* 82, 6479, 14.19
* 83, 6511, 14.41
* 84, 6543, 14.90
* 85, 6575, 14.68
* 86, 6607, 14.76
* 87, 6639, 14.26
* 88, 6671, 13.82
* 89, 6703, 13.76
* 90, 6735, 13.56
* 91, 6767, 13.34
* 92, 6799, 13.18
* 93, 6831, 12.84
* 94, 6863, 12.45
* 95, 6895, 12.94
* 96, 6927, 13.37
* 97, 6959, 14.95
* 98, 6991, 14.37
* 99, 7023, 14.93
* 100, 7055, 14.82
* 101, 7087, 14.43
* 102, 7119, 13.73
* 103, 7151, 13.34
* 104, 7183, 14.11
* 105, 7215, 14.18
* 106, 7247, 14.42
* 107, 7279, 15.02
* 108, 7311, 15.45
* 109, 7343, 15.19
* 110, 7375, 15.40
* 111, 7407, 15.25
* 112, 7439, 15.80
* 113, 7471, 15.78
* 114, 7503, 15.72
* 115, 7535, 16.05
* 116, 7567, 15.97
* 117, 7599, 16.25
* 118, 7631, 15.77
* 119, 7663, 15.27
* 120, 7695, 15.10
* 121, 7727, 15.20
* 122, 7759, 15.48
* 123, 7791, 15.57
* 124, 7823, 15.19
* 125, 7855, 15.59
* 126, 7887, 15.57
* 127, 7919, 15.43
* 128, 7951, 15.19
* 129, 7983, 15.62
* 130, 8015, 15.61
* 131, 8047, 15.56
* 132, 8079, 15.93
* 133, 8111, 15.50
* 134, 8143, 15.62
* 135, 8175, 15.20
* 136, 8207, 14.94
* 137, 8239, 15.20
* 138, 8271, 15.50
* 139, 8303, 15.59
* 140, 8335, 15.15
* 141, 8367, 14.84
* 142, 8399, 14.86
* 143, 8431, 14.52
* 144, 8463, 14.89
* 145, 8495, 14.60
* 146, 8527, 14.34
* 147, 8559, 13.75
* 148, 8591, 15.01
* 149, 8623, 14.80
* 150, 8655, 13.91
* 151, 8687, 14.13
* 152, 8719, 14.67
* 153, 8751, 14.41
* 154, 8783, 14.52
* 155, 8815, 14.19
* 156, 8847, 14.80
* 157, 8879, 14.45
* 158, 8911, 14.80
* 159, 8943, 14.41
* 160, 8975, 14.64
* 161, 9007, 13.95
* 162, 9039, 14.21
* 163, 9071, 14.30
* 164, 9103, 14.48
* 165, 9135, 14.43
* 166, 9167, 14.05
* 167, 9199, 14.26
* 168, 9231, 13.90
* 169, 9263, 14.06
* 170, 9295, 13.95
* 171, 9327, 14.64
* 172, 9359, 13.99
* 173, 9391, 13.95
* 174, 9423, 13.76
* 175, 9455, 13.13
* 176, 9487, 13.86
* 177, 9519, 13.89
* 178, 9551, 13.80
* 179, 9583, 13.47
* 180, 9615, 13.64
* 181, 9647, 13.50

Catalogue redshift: 0.00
